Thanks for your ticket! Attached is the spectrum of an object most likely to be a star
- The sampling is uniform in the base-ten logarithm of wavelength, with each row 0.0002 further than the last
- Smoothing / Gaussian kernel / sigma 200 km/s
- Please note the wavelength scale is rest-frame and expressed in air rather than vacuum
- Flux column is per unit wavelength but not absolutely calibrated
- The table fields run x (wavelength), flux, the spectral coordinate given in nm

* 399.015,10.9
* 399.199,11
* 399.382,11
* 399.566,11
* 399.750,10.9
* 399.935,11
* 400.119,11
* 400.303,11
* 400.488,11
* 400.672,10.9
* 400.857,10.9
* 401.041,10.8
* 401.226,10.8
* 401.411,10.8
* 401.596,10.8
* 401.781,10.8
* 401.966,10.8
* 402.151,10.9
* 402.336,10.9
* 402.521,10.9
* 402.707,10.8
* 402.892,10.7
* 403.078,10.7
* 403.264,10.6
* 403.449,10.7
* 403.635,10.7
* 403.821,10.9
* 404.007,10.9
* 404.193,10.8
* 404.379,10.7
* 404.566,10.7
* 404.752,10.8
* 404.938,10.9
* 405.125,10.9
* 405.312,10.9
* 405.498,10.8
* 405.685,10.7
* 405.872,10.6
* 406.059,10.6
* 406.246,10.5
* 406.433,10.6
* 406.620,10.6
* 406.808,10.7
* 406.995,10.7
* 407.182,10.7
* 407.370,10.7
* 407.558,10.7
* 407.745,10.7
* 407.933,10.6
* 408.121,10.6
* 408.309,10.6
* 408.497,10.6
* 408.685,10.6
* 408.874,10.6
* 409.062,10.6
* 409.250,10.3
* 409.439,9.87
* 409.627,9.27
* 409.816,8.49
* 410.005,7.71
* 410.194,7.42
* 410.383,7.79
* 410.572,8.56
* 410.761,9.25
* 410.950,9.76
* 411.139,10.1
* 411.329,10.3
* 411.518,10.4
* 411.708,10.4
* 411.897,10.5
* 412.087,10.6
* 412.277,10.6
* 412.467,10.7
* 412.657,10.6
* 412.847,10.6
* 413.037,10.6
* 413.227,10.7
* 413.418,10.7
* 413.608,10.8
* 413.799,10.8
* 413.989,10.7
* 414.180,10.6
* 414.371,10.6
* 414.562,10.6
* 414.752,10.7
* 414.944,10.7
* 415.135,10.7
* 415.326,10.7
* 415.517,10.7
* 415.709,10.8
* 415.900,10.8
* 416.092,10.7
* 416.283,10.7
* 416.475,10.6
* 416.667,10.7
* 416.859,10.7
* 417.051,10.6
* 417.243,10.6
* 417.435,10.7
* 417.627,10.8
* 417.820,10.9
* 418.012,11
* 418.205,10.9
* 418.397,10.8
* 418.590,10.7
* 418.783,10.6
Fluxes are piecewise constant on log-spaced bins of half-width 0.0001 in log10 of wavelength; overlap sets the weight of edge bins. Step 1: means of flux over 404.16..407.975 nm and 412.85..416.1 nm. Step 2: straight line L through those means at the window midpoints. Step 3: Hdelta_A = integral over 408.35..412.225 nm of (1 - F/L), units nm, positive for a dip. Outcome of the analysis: 0.371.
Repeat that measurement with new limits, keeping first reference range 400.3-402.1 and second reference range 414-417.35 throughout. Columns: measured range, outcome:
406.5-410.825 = 0.35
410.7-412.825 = 0.08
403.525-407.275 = 0.02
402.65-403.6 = 0.01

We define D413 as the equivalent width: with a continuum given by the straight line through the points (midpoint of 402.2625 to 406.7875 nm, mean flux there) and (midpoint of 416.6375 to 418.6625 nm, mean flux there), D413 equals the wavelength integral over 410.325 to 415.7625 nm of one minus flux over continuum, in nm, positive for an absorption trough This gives 0.19 nm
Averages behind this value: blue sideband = 10.7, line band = 10.4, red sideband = 10.8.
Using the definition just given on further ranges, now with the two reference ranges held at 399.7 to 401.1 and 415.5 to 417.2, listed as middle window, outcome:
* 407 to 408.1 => 0.02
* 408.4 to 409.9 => 0.10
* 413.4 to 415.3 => 0.01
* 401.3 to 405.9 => 0.04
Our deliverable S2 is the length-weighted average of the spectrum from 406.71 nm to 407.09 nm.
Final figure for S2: 10.7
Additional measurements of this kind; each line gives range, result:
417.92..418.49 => 10.9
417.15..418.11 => 10.8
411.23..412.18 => 10.4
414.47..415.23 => 10.7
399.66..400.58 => 11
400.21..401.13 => 10.9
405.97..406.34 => 10.6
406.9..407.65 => 10.7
